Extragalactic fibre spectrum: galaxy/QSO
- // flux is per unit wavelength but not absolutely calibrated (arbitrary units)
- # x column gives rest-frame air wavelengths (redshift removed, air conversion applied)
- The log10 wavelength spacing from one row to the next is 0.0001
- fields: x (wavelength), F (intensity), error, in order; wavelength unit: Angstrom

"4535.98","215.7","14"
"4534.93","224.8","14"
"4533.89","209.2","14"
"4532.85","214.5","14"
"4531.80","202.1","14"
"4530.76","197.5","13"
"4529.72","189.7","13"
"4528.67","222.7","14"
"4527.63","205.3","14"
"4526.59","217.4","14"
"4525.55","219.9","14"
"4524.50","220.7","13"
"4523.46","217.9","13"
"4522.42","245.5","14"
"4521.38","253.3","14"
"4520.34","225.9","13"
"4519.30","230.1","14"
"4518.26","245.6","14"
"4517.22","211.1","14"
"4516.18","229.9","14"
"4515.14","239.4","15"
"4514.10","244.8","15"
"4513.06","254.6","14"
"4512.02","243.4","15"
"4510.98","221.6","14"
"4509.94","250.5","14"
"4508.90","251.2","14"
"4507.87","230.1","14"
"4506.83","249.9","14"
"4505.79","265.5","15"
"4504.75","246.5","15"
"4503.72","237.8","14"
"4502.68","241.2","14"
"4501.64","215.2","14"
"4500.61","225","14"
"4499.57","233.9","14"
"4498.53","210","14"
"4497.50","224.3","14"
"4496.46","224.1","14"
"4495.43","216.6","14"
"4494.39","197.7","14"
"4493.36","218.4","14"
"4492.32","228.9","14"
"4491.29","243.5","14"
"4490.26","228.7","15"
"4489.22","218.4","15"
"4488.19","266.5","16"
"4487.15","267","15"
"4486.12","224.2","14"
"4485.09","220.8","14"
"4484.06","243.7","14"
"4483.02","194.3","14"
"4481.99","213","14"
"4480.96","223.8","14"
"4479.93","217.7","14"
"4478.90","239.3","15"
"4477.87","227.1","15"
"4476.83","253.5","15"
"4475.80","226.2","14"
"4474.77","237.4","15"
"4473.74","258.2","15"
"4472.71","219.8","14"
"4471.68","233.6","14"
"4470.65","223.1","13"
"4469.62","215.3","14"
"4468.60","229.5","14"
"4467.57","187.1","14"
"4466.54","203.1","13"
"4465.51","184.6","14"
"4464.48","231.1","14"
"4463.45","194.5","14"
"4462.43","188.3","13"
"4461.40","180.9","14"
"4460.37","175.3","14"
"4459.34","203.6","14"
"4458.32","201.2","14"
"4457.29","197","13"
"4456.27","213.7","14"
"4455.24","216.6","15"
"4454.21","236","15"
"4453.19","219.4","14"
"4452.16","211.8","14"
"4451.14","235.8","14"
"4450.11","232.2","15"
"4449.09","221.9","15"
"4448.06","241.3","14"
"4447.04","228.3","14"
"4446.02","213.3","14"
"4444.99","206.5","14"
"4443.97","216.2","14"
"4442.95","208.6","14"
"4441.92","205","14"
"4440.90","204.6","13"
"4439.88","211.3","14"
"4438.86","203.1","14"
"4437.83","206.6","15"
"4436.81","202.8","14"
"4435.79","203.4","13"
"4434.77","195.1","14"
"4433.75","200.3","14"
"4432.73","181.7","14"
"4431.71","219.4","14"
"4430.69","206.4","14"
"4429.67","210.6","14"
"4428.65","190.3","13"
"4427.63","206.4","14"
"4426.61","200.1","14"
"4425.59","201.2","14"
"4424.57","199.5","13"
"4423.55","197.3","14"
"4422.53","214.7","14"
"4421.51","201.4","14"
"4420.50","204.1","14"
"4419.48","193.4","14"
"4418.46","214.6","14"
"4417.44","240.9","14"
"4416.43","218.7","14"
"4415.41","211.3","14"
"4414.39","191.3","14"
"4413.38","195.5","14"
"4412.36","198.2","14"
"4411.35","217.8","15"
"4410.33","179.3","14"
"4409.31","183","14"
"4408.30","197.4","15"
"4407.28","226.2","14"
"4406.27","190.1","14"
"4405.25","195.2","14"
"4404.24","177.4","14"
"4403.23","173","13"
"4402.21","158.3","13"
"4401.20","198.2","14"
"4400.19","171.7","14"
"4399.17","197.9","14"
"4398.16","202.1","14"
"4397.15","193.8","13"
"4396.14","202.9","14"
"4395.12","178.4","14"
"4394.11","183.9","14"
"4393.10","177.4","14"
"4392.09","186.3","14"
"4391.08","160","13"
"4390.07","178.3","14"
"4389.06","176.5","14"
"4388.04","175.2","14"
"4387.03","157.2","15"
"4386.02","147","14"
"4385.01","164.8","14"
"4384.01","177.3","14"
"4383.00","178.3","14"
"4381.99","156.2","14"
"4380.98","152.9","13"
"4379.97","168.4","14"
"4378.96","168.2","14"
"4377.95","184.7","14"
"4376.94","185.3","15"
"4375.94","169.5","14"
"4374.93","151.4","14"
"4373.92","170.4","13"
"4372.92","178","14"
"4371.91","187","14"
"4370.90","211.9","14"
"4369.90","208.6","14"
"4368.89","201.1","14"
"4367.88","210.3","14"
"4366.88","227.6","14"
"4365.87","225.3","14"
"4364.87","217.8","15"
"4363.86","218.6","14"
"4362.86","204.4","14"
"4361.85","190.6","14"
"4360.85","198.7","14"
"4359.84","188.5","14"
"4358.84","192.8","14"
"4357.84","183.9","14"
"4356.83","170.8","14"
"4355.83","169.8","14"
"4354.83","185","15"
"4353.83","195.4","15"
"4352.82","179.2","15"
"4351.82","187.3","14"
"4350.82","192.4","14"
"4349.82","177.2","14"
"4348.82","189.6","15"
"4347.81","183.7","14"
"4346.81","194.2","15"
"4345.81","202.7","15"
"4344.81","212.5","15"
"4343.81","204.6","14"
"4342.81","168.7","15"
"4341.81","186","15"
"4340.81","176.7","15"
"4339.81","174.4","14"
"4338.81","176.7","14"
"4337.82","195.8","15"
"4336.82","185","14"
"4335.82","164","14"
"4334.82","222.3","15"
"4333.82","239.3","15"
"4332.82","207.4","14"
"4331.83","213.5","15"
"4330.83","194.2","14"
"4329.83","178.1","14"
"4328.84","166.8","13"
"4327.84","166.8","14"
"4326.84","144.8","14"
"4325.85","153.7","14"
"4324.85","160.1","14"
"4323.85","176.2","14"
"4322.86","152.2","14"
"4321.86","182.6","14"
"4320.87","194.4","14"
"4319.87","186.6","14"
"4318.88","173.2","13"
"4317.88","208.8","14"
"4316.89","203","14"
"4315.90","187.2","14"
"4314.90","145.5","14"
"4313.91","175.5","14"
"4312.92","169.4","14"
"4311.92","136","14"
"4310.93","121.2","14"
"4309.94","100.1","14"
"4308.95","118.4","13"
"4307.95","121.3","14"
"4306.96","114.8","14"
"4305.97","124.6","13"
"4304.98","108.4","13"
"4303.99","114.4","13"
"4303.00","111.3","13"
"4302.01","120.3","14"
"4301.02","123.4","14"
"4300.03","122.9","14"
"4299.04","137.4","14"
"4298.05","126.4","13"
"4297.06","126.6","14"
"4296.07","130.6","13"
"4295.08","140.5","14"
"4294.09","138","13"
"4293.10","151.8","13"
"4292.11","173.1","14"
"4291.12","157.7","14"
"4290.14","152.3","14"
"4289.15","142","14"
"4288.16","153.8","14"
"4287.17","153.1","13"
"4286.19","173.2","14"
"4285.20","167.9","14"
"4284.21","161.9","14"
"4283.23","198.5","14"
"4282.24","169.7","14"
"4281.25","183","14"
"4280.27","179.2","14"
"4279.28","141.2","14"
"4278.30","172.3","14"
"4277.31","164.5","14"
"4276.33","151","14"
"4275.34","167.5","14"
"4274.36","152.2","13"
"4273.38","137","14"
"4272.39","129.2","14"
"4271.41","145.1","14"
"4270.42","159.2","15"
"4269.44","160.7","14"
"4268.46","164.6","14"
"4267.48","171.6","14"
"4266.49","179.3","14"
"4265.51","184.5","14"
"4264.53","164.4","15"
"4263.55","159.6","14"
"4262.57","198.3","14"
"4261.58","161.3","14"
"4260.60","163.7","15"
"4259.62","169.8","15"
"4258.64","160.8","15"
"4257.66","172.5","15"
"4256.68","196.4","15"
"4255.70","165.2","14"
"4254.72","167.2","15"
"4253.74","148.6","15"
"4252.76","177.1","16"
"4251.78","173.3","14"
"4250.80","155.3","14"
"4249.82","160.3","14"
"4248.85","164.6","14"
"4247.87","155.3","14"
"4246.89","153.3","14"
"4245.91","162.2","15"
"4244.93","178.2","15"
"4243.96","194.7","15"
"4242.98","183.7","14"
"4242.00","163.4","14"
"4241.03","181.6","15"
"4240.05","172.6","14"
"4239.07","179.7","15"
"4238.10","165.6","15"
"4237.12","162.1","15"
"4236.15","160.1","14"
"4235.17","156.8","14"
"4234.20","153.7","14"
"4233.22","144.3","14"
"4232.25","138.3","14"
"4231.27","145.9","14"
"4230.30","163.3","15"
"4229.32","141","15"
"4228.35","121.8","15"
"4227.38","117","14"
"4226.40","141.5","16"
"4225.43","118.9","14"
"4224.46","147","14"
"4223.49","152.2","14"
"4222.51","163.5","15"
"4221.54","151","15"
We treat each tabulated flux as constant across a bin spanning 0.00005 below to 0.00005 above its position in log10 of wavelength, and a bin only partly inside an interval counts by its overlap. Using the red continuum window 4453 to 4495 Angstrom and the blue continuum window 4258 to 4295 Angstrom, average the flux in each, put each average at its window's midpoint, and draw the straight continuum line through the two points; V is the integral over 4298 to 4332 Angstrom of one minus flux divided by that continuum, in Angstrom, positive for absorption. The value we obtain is 4.2 Angstrom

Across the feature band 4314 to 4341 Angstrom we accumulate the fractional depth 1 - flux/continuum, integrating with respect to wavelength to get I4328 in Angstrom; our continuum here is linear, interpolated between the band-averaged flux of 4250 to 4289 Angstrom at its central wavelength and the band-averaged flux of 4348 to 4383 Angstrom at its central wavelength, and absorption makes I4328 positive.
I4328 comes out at -0.5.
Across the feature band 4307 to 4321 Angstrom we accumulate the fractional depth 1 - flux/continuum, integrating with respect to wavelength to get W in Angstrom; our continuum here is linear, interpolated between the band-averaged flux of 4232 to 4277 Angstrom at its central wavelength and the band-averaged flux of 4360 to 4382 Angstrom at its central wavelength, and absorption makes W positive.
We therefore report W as 1.61 Angstrom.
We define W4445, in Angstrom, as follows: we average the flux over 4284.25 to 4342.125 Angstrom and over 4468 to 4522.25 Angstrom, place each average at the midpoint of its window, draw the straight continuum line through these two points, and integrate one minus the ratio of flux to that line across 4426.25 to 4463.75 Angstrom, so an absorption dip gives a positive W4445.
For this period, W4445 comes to 0.8 Angstrom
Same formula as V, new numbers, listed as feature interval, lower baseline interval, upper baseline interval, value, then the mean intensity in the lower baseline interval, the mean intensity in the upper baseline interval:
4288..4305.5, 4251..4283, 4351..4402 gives 3.7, 165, 185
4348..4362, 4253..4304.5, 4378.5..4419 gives -0.9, 156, 186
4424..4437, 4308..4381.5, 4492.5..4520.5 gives 0.5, 182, 233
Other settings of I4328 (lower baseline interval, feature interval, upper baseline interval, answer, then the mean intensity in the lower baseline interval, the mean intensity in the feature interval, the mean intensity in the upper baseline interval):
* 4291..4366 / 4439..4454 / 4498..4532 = -0.7 Angstrom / 170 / 218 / 230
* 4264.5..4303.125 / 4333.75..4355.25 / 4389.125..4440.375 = -2.0 Angstrom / 154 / 190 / 197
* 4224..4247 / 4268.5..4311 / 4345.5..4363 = 6.4 Angstrom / 156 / 145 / 188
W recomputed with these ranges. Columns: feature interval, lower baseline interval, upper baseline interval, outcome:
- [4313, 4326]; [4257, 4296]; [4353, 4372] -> 0.2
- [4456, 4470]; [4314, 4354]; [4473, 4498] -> 1.4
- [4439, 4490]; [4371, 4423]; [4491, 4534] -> -2.0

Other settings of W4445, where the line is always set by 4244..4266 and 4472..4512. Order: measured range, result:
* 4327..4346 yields 0.00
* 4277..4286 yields 0.23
